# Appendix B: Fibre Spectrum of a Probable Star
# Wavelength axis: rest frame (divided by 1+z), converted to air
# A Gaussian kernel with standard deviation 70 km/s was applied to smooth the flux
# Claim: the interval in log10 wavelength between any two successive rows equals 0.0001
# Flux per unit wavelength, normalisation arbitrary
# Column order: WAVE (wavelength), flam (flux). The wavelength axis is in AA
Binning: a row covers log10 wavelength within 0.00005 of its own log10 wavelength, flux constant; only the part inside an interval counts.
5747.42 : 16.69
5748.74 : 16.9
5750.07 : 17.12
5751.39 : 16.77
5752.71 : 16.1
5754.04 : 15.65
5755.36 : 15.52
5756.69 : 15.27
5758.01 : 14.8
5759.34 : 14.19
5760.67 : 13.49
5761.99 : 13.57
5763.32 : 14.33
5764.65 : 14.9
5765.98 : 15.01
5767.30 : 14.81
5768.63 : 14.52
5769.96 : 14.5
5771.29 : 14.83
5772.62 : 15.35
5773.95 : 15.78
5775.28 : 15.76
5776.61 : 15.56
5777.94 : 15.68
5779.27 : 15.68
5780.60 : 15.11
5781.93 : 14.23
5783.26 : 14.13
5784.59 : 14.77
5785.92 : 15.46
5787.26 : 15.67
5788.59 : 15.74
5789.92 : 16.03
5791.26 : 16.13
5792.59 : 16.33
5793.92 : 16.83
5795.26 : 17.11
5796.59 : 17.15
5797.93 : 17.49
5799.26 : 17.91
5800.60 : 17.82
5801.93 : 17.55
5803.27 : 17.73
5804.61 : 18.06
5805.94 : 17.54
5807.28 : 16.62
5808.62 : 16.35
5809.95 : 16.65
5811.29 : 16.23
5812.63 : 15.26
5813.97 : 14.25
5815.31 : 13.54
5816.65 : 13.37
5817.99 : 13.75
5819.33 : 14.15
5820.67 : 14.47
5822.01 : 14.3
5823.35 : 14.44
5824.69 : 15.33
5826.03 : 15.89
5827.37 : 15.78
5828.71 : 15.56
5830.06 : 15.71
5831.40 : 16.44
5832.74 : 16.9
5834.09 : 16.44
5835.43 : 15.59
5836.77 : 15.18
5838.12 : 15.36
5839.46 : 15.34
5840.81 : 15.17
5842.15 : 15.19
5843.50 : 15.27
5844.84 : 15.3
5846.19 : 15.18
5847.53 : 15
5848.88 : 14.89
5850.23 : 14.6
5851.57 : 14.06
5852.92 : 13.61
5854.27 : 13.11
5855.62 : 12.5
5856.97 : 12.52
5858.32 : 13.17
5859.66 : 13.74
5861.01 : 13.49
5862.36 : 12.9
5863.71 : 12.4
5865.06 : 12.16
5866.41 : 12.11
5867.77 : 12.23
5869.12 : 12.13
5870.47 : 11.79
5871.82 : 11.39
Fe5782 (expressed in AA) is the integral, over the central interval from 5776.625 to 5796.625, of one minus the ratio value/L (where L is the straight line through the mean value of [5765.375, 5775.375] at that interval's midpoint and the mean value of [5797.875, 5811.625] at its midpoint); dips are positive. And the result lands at 0.52 AA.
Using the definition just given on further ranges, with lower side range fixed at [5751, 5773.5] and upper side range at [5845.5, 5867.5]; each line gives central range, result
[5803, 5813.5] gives -1.9 AA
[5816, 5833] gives -1.4 AA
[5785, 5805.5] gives -3.5 AA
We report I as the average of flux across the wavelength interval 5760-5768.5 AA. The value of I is 14.4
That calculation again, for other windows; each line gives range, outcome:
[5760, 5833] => 15.6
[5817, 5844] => 15.3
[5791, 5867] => 15.2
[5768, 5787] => 15.1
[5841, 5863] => 14.1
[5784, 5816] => 16.4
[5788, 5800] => 16.8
